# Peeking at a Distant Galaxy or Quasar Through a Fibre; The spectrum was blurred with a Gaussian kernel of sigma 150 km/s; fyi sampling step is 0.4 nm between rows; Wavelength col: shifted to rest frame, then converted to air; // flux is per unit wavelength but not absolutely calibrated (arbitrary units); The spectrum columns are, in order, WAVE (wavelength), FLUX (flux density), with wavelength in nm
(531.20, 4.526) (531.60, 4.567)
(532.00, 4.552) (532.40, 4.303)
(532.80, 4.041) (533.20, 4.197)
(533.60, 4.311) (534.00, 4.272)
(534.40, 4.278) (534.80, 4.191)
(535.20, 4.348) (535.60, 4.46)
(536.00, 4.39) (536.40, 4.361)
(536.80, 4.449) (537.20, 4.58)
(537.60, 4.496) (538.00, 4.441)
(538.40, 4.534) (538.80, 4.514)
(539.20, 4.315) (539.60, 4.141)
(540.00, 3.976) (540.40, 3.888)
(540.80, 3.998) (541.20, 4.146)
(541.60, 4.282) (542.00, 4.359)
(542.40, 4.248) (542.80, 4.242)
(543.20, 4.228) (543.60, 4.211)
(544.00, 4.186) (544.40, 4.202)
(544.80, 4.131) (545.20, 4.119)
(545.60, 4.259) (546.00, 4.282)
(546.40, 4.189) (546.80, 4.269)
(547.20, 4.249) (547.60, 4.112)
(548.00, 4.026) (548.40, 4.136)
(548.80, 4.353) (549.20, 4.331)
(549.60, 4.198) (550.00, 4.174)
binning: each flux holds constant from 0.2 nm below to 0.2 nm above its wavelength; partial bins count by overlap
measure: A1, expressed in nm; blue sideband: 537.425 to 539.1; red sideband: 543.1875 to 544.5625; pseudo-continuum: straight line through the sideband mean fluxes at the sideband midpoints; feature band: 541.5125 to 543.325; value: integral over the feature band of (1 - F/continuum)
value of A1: 0.00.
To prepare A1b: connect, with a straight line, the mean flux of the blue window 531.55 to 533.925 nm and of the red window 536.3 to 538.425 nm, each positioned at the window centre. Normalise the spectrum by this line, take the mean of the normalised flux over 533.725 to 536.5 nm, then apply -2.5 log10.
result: 0.02 mag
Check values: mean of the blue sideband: 4.31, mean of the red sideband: 4.48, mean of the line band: 4.33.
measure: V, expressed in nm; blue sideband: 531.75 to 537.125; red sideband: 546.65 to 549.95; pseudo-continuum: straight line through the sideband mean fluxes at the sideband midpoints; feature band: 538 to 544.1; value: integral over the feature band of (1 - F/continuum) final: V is 0.06 nm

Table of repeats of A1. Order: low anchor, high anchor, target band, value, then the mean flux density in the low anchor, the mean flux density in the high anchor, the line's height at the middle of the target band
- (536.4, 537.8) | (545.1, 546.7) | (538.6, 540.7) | 0.120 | 4.49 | 4.22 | 4.41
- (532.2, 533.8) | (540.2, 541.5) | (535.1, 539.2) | -0.335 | 4.21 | 4.03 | 4.12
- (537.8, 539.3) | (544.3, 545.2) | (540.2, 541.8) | 0.096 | 4.46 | 4.15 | 4.34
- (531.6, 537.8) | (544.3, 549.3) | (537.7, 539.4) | -0.058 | 4.36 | 4.2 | 4.31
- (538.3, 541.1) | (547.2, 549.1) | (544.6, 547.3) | -0.023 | 4.18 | 4.18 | 4.18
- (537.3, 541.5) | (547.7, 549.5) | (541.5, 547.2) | -0.002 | 4.25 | 4.21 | 4.23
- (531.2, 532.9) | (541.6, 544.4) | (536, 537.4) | -0.038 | 4.4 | 4.25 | 4.34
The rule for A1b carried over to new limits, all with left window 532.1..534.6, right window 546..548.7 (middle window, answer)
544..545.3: 0.01 mag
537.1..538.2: -0.07 mag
